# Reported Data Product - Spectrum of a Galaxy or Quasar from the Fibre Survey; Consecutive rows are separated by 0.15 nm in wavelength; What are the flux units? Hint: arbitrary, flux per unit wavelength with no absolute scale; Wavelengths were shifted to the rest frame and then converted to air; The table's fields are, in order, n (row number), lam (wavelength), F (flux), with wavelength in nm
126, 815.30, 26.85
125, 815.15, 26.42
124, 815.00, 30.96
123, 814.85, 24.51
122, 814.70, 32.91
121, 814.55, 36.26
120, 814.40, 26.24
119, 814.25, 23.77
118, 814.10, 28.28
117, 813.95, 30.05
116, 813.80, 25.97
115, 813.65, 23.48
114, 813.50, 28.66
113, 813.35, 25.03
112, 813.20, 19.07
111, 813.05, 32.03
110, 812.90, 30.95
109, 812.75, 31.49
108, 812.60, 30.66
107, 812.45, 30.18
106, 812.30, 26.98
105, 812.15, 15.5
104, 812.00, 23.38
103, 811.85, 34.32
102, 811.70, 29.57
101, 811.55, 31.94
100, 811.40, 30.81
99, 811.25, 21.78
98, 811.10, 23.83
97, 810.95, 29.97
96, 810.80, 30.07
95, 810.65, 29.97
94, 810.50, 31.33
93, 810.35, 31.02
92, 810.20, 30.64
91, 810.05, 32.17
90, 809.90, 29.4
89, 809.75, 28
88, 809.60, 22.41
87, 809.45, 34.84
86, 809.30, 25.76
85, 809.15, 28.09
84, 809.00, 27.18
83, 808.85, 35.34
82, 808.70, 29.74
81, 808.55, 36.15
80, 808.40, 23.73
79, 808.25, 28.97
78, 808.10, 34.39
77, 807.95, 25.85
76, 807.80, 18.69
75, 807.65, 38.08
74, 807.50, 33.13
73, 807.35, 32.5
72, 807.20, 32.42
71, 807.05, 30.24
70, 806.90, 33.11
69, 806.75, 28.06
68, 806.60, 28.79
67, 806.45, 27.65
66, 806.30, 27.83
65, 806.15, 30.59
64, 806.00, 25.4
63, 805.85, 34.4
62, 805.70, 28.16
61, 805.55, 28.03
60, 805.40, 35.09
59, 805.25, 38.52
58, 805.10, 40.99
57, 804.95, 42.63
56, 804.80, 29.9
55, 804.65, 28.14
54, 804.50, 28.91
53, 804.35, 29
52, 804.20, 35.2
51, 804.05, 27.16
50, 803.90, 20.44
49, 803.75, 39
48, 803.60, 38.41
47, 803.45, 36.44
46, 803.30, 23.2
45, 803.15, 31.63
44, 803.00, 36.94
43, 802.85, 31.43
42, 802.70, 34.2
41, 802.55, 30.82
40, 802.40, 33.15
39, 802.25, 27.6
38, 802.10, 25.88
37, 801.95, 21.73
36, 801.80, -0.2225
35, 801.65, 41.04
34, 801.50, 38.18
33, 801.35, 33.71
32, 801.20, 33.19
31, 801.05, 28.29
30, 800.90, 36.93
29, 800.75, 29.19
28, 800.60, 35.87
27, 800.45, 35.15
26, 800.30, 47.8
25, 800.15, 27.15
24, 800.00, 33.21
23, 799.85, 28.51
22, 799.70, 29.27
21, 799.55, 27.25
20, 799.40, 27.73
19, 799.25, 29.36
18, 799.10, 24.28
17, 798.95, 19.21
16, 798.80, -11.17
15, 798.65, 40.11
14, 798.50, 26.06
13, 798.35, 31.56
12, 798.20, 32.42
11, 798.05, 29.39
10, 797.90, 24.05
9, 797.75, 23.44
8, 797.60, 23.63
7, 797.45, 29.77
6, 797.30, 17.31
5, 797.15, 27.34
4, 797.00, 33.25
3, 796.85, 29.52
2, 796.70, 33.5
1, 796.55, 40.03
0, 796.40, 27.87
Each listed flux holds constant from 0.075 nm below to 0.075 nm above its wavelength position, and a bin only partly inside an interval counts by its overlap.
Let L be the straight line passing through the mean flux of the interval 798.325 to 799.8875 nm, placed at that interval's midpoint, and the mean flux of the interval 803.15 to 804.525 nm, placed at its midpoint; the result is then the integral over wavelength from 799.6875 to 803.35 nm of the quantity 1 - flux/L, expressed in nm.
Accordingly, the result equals -0.452 nm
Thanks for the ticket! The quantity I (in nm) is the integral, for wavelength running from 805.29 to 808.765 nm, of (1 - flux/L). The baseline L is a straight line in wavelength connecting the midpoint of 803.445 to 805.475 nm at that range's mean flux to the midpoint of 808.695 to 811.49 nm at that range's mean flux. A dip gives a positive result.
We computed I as 0.15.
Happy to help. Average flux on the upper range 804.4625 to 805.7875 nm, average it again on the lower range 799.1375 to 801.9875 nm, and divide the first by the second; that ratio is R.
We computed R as 1.09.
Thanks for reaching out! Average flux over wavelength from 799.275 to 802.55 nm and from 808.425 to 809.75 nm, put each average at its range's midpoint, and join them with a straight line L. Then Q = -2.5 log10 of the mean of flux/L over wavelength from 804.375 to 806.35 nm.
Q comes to -0.08 mag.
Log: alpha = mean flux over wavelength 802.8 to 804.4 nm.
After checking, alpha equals 31.8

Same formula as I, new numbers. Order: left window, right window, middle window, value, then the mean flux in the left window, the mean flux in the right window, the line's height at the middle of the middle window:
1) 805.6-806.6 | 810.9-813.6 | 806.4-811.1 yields -0.250 nm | 29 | 27.5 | 28.3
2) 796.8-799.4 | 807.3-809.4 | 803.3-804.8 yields -0.161 nm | 25.3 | 29.9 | 27.9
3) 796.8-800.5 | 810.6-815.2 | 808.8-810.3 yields -0.083 nm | 27.4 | 27.9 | 27.8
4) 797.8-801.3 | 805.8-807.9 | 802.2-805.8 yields -0.340 nm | 28.9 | 30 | 29.5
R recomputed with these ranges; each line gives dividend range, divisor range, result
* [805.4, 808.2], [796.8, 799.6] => 1.18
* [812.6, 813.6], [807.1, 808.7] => 0.92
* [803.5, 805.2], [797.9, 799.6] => 1.31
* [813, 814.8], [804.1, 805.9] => 0.83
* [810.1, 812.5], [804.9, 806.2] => 0.84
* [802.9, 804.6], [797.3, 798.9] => 1.28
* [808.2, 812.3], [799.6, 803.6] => 0.92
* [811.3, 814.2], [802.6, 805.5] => 0.84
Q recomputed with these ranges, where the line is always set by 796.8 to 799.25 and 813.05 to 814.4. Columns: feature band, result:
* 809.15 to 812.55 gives -0.10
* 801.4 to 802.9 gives -0.13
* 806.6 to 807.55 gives -0.22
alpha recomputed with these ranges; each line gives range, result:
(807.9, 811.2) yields 29.5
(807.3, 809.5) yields 30.1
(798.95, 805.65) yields 31.2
